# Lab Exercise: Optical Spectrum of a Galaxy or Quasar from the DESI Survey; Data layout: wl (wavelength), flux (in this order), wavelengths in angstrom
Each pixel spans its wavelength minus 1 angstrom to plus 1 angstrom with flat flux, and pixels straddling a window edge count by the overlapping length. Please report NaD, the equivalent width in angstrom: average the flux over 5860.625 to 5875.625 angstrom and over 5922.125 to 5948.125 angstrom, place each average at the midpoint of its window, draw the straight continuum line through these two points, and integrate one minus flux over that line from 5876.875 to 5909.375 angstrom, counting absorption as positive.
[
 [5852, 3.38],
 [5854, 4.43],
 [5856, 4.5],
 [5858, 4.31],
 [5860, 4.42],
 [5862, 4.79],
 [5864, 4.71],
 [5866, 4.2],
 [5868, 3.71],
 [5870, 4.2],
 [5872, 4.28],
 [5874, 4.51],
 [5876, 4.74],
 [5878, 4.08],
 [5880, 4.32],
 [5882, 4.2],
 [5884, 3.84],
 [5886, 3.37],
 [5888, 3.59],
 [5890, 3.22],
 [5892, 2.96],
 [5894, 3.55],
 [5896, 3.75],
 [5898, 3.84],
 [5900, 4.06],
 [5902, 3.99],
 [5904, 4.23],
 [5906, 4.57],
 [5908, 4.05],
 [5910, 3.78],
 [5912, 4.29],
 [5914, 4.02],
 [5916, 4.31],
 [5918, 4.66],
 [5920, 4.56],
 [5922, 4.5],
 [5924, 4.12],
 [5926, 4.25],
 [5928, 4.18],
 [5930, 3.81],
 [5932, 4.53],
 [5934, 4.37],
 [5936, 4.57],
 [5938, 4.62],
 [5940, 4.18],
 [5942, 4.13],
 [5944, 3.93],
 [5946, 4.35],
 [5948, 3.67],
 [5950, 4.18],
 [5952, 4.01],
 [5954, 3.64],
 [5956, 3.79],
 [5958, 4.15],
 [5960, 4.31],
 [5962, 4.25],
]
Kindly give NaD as 3.5 angstrom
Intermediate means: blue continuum 4.36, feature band 3.85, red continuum 4.24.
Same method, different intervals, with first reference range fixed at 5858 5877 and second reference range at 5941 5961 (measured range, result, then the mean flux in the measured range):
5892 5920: 1.02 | 4.06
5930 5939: -0.78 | 4.44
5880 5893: 2.16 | 3.59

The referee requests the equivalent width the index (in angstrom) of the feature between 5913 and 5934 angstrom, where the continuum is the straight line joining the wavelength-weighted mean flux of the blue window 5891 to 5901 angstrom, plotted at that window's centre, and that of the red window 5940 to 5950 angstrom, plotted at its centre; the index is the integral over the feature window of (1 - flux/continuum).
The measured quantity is -2.3 angstrom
